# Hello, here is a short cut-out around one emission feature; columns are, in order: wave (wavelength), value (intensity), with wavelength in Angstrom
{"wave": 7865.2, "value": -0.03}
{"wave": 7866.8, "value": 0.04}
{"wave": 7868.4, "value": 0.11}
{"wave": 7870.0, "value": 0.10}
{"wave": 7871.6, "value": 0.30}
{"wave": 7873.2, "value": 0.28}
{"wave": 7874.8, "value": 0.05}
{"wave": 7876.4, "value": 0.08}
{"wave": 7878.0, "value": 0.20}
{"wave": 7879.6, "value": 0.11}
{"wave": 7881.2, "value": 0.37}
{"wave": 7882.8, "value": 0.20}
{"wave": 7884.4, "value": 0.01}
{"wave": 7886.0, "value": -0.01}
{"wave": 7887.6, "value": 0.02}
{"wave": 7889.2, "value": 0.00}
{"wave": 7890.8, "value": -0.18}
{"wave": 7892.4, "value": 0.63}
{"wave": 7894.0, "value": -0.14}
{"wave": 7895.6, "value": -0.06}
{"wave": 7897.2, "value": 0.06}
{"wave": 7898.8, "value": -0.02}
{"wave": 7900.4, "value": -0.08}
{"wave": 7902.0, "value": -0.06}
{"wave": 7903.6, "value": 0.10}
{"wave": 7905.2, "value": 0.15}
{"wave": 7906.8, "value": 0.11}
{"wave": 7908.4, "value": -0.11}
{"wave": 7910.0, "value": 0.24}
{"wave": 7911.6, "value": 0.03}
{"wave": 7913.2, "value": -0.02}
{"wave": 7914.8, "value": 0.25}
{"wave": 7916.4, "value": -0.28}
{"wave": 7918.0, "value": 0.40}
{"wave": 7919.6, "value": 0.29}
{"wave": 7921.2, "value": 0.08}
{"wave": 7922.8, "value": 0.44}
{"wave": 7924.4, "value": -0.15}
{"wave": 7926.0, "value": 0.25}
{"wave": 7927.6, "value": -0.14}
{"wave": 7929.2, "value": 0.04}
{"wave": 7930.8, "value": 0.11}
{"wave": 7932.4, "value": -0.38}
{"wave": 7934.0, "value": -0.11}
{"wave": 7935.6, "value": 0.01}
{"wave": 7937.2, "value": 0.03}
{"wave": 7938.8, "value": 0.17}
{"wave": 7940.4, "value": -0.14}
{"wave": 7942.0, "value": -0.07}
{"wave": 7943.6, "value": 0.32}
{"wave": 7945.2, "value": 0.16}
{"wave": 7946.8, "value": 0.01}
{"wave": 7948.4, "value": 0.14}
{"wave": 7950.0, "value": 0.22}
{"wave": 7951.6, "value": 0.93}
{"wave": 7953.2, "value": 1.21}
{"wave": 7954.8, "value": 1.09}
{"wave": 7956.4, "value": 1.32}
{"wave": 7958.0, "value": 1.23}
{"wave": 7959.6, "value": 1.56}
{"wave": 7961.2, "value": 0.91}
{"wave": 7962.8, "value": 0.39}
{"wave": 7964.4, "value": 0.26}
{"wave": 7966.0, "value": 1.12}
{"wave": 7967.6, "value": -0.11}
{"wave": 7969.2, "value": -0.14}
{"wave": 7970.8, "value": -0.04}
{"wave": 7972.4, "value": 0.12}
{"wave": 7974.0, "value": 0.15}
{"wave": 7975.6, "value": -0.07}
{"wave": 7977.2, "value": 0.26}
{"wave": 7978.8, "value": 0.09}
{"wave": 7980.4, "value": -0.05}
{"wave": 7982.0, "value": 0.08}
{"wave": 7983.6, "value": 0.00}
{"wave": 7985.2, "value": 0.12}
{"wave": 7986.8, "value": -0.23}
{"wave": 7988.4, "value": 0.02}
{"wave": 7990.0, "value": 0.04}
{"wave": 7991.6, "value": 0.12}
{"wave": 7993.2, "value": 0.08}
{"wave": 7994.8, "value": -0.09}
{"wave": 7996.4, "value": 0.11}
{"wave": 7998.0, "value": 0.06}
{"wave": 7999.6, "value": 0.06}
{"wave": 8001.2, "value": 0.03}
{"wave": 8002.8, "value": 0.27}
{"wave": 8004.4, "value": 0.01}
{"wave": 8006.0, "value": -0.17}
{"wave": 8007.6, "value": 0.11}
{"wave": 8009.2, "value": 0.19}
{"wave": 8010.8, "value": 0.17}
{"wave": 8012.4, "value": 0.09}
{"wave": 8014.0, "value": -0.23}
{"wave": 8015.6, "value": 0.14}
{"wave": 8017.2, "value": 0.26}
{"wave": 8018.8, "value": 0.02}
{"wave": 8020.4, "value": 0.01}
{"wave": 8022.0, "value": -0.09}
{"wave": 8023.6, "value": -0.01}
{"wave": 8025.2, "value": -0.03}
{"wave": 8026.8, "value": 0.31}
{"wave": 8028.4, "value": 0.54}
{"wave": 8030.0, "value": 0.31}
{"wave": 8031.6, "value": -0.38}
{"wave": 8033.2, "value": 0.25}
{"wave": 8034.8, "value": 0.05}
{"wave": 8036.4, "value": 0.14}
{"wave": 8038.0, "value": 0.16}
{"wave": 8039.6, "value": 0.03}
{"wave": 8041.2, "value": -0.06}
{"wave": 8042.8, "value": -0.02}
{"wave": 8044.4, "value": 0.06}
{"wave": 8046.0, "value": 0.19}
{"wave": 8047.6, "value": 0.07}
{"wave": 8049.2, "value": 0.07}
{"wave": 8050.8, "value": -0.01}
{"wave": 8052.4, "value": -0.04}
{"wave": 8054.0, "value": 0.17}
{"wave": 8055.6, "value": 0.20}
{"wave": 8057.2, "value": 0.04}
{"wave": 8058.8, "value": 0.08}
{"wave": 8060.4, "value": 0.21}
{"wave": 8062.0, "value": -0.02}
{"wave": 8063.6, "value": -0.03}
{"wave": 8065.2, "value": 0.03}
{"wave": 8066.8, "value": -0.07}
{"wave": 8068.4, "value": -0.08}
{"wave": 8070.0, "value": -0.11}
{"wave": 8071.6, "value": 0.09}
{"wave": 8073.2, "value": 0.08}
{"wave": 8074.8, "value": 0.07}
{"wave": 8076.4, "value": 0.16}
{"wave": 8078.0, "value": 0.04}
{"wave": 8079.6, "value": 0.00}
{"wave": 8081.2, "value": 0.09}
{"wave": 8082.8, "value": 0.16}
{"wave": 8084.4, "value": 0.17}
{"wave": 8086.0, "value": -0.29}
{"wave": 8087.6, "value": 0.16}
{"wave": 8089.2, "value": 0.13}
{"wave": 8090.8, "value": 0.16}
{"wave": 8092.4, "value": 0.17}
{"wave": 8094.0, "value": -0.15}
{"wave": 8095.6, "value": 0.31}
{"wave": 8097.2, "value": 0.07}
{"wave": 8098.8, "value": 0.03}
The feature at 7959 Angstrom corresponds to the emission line [O II]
